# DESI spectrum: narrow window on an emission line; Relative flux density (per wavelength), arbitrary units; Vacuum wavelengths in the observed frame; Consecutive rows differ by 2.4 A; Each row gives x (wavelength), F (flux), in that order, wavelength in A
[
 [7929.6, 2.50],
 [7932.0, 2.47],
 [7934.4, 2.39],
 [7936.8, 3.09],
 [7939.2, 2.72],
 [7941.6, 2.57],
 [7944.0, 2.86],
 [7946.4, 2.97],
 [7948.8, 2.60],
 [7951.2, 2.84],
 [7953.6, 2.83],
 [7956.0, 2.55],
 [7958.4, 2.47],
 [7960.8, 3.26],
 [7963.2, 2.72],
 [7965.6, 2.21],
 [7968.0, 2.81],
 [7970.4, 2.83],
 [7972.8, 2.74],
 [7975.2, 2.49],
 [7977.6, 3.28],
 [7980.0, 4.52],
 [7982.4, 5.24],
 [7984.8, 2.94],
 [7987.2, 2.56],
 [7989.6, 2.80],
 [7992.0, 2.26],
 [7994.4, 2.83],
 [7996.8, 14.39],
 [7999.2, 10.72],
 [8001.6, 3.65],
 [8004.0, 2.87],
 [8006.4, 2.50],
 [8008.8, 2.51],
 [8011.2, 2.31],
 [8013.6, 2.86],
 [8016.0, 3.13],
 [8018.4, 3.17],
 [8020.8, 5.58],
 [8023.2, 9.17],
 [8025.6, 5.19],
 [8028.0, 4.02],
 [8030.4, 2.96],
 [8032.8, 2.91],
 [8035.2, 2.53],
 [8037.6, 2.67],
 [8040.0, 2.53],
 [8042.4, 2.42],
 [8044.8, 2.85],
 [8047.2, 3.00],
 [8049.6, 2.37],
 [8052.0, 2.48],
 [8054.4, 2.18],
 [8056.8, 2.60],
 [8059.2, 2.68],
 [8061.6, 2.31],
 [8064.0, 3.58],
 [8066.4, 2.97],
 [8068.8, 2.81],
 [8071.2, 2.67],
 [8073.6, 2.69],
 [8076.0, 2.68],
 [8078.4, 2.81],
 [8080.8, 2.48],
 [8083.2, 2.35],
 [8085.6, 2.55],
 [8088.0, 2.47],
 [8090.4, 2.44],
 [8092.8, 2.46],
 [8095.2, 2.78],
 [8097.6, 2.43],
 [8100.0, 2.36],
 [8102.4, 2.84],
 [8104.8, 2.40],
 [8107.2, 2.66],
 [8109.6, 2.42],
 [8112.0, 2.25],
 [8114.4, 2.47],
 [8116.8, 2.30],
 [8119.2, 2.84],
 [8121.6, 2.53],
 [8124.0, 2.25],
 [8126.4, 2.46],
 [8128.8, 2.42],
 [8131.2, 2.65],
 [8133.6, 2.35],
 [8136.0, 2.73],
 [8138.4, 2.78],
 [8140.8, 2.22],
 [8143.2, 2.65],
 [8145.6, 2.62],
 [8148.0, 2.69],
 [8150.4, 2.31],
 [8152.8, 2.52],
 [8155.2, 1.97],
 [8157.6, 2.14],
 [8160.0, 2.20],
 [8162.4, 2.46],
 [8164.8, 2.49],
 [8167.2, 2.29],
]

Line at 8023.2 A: [N II] 6583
